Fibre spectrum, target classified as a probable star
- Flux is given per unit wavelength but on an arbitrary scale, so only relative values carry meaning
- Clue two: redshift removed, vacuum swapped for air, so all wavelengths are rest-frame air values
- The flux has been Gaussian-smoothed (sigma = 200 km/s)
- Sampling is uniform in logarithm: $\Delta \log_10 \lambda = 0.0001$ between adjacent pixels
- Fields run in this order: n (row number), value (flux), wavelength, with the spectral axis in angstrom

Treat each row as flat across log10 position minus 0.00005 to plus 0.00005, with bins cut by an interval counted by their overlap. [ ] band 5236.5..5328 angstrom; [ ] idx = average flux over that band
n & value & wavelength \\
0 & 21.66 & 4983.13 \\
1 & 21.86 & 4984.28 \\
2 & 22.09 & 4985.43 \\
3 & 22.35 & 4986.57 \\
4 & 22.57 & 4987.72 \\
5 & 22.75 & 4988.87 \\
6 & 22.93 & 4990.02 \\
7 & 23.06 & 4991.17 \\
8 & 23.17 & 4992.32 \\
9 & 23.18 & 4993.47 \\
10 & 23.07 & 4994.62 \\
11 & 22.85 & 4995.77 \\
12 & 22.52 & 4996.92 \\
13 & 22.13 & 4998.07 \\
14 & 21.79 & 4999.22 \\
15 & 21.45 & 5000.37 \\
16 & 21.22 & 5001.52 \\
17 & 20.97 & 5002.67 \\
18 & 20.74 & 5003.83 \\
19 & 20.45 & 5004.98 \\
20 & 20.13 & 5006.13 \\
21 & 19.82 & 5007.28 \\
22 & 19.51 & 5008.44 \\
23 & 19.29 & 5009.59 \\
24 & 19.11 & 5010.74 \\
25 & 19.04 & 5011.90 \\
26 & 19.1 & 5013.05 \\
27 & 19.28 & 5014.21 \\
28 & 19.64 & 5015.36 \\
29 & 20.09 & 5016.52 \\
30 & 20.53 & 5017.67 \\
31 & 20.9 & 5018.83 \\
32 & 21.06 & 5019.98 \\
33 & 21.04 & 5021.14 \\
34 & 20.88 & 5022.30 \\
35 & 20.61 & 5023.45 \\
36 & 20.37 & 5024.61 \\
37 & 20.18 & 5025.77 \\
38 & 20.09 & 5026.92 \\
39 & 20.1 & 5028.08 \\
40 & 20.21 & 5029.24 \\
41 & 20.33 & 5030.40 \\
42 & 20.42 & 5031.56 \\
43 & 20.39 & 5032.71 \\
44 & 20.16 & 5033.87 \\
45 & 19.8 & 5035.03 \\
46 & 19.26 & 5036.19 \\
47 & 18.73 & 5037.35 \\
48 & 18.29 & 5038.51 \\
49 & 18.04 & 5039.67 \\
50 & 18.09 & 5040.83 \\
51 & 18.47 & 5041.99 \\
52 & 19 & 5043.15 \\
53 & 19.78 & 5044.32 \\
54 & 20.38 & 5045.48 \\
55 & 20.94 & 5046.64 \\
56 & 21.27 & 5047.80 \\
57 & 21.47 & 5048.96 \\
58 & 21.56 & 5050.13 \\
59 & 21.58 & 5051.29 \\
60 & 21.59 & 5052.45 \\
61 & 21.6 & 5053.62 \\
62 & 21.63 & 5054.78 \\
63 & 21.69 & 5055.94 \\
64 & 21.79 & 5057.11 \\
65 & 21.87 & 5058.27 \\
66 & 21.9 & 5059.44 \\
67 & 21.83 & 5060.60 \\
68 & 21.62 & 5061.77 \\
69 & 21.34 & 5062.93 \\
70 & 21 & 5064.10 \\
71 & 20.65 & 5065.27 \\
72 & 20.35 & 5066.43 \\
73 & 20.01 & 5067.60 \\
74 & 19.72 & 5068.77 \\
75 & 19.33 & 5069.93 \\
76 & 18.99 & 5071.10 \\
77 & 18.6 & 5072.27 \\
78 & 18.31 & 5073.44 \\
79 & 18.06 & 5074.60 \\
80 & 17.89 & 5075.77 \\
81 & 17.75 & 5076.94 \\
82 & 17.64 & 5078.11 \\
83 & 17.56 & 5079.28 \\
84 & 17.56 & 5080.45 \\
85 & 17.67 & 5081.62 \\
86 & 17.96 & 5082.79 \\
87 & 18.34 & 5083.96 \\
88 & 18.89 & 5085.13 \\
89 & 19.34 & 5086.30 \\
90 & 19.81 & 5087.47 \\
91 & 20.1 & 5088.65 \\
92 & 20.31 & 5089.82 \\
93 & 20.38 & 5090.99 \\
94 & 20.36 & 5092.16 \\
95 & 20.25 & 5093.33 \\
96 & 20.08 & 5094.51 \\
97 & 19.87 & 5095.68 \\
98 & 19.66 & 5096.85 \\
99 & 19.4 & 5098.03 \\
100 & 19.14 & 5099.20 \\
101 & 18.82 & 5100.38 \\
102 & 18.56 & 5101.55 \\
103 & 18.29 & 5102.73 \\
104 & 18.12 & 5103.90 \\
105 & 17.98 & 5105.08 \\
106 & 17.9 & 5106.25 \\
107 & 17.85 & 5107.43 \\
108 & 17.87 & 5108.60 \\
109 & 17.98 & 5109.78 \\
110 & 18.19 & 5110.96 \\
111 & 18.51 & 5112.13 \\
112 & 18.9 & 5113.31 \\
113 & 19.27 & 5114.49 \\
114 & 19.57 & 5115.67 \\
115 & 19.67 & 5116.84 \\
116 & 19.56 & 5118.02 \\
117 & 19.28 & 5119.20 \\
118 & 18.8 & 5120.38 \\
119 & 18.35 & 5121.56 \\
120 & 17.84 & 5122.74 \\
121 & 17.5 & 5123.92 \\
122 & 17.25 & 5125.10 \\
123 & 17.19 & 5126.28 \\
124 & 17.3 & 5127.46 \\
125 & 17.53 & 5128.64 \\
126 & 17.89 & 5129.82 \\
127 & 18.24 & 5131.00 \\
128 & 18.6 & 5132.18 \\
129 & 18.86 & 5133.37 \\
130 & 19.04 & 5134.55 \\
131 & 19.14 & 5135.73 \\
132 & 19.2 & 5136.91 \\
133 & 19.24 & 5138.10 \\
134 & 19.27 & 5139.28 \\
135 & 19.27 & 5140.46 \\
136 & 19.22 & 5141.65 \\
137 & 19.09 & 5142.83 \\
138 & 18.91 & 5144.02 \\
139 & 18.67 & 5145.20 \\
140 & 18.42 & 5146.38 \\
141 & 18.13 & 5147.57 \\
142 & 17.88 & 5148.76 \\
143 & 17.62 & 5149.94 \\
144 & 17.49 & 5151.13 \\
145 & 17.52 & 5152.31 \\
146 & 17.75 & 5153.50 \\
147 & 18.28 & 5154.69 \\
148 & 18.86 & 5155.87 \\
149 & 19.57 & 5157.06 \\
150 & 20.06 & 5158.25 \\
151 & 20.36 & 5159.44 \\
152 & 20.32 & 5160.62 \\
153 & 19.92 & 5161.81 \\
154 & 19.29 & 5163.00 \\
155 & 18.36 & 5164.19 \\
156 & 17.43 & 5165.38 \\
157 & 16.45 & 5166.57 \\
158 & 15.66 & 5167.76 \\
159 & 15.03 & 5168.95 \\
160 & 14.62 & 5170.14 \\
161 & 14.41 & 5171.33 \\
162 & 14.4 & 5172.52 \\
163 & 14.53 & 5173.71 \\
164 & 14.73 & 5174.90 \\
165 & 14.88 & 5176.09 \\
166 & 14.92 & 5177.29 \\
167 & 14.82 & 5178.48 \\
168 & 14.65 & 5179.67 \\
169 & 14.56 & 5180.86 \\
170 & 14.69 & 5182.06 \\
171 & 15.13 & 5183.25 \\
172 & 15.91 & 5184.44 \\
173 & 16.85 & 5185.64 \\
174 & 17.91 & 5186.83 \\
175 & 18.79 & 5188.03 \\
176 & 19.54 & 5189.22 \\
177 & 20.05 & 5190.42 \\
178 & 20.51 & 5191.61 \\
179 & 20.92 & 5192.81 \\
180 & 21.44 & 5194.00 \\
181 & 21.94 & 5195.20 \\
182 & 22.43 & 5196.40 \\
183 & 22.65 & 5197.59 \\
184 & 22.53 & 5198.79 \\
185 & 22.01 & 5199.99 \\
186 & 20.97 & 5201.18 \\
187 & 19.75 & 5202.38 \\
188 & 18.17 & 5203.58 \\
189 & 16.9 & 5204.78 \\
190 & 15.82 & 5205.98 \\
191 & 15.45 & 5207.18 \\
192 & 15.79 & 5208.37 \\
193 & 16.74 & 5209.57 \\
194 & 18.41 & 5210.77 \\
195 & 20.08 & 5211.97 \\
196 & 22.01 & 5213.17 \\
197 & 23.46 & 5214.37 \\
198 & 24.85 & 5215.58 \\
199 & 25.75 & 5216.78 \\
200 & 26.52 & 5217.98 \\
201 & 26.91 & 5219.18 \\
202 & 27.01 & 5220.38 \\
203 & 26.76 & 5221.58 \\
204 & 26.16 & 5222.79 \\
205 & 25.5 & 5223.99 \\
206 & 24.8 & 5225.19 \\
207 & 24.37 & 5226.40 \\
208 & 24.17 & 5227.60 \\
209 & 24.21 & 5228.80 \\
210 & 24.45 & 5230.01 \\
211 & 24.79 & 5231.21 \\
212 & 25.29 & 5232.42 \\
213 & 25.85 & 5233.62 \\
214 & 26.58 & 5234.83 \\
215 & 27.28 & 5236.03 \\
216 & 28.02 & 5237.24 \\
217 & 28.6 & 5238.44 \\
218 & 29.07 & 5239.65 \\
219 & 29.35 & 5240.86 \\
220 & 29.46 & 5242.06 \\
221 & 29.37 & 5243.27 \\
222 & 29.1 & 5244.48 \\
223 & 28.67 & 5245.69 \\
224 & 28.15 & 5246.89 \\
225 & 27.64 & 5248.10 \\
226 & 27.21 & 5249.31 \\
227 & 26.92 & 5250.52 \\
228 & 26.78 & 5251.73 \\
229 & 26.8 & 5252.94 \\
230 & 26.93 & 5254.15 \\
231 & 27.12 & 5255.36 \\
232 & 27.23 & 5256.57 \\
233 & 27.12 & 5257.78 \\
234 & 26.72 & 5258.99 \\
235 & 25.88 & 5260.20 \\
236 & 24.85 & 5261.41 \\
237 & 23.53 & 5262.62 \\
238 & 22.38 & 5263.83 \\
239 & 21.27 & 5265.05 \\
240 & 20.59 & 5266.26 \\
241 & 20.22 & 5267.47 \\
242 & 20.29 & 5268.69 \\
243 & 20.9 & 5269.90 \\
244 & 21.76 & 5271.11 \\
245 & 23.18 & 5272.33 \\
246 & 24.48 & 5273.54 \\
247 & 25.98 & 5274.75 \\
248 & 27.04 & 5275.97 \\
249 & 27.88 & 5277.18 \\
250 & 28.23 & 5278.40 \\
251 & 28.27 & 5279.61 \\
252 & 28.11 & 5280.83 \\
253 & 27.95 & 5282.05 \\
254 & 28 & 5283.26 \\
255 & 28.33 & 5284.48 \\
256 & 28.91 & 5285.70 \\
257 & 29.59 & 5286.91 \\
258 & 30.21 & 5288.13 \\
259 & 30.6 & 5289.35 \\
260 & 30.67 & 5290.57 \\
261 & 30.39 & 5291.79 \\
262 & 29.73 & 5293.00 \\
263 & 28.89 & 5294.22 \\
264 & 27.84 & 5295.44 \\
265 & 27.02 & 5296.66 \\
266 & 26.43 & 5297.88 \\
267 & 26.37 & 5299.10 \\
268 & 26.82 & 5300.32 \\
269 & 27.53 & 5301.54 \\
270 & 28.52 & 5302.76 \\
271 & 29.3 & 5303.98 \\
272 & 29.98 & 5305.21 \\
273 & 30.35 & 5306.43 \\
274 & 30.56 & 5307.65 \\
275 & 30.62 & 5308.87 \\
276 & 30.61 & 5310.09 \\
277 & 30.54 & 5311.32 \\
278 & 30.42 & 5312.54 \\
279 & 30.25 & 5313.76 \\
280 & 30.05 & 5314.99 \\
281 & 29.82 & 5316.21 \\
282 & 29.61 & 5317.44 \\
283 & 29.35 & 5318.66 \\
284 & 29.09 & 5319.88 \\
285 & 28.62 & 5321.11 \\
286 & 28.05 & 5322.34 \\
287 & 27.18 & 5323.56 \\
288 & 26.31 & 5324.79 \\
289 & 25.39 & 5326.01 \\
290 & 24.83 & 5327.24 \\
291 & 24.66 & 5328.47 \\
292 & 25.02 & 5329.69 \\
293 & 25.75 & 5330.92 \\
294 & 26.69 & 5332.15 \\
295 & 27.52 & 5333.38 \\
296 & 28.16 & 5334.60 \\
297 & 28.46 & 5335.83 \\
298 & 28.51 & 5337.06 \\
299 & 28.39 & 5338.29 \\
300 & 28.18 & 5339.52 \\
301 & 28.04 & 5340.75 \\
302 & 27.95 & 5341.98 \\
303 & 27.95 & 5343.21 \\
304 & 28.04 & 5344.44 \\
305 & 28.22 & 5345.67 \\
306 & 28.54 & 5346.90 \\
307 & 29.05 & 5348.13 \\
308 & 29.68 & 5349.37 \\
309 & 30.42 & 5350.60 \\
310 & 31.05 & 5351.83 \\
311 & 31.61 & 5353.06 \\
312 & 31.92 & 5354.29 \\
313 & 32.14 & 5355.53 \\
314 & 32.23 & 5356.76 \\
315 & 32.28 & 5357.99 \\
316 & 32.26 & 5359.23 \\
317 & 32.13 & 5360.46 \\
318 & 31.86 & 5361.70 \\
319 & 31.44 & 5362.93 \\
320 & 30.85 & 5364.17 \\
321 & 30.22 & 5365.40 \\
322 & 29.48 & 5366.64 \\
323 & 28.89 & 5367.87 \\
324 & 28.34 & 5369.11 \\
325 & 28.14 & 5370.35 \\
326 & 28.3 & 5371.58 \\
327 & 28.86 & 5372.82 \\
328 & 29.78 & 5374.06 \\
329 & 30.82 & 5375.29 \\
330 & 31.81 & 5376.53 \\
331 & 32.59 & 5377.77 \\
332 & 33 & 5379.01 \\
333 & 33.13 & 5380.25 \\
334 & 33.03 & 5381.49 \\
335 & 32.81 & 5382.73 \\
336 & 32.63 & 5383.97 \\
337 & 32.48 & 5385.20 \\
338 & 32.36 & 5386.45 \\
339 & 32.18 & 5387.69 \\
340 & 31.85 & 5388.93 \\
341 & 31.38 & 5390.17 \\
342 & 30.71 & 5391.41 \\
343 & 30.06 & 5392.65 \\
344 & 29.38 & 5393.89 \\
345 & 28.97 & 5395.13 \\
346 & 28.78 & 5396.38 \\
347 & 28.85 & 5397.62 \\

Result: 27.5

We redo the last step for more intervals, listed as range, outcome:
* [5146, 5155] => 17.8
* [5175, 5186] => 15.1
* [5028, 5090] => 19.8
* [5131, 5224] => 19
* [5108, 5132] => 18.3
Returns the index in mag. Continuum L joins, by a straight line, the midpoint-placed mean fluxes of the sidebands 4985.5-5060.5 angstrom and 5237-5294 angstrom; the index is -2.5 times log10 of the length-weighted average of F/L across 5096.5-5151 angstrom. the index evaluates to 0.25 mag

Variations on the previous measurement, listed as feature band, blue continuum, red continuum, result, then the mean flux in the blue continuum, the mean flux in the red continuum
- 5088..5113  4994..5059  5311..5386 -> 0.18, 20.5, 29.6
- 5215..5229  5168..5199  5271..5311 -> -0.20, 17.3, 28.3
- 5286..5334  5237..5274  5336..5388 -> -0.01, 25.8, 30.5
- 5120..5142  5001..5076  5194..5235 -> 0.17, 20.2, 22.6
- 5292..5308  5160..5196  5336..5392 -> -0.10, 17.1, 30.6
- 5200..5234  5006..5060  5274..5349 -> 0.14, 20.2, 28.3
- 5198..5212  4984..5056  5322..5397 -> 0.35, 20.7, 29.7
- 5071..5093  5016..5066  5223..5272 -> 0.15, 20.5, 25.7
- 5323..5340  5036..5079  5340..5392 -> 0.11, 20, 30.7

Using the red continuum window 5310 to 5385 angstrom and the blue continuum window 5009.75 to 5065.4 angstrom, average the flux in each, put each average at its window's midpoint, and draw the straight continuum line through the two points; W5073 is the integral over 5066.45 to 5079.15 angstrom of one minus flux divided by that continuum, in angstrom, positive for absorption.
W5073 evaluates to 1.6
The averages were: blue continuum 20.4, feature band 18.7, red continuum 29.5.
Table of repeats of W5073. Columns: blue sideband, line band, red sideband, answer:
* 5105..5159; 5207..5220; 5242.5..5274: 0.6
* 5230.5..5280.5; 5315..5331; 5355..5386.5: 0.9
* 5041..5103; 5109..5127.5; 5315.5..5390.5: 2.6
